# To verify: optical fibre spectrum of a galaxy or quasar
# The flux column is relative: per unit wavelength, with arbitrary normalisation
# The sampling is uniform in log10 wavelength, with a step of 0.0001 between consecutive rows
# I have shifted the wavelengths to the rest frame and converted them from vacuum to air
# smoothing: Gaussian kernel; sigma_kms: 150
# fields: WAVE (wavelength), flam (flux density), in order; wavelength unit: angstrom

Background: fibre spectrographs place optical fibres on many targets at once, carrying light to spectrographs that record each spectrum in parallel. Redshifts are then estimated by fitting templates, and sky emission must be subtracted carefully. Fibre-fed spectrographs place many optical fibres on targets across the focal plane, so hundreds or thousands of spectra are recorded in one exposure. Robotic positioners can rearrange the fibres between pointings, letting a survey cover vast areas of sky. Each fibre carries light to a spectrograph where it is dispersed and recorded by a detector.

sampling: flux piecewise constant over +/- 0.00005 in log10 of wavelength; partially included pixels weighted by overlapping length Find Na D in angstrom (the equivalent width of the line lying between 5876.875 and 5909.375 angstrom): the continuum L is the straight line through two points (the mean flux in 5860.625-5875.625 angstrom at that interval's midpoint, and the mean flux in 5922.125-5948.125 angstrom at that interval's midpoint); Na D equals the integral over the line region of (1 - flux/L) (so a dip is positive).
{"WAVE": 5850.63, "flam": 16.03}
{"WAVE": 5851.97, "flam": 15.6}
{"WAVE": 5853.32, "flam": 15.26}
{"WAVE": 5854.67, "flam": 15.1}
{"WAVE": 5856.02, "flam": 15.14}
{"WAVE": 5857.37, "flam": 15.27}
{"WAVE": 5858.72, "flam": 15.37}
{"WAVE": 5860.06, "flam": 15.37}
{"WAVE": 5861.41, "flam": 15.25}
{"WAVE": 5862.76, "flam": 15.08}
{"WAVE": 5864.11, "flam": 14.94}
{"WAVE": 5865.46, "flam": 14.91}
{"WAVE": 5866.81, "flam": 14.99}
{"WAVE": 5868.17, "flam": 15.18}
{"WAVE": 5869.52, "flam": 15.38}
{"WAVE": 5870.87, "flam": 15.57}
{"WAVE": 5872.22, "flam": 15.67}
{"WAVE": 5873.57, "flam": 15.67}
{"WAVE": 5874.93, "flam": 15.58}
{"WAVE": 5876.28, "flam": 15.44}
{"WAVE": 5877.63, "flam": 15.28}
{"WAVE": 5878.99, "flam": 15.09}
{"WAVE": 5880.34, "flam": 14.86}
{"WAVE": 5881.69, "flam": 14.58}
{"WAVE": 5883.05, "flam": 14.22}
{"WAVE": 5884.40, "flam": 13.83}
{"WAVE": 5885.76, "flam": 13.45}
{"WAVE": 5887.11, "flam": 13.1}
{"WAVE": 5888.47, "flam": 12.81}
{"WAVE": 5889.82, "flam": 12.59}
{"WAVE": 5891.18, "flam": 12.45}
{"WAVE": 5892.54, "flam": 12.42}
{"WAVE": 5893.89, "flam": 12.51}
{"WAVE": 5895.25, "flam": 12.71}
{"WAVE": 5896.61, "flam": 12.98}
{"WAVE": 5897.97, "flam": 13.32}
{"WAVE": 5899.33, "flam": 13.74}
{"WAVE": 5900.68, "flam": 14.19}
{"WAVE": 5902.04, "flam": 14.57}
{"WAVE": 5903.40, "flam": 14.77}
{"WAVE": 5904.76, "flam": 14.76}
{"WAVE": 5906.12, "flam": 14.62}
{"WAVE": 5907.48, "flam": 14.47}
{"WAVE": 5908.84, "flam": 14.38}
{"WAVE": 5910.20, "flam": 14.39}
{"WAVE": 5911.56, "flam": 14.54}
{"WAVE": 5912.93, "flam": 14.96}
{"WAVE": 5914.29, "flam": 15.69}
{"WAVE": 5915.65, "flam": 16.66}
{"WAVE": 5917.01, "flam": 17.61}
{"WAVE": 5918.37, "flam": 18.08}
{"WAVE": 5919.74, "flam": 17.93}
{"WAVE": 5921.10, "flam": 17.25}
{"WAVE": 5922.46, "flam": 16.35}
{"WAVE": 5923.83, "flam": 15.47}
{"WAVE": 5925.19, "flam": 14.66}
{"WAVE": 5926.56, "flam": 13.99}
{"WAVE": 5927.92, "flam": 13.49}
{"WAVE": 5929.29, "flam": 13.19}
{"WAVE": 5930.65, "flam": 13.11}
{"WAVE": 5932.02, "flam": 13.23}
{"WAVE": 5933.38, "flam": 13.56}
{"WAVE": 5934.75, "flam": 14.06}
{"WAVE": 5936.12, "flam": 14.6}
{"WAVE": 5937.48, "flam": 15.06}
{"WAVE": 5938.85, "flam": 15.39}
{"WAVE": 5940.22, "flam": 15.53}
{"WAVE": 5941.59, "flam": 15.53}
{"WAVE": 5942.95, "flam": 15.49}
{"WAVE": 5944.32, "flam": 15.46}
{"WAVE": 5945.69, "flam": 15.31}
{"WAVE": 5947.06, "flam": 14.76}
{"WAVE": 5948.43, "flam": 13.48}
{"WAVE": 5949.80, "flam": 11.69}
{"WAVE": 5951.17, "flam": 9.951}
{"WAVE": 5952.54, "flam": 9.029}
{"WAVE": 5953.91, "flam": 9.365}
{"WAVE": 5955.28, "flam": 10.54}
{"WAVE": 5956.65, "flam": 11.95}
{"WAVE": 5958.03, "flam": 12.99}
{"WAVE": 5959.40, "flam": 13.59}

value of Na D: 2.6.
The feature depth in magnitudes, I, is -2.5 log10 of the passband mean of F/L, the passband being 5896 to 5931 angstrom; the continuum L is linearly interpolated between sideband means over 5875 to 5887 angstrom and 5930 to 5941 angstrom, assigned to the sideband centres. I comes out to -0.04 mag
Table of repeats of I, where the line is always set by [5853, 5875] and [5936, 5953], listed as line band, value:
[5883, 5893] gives 0.143 mag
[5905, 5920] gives -0.084 mag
